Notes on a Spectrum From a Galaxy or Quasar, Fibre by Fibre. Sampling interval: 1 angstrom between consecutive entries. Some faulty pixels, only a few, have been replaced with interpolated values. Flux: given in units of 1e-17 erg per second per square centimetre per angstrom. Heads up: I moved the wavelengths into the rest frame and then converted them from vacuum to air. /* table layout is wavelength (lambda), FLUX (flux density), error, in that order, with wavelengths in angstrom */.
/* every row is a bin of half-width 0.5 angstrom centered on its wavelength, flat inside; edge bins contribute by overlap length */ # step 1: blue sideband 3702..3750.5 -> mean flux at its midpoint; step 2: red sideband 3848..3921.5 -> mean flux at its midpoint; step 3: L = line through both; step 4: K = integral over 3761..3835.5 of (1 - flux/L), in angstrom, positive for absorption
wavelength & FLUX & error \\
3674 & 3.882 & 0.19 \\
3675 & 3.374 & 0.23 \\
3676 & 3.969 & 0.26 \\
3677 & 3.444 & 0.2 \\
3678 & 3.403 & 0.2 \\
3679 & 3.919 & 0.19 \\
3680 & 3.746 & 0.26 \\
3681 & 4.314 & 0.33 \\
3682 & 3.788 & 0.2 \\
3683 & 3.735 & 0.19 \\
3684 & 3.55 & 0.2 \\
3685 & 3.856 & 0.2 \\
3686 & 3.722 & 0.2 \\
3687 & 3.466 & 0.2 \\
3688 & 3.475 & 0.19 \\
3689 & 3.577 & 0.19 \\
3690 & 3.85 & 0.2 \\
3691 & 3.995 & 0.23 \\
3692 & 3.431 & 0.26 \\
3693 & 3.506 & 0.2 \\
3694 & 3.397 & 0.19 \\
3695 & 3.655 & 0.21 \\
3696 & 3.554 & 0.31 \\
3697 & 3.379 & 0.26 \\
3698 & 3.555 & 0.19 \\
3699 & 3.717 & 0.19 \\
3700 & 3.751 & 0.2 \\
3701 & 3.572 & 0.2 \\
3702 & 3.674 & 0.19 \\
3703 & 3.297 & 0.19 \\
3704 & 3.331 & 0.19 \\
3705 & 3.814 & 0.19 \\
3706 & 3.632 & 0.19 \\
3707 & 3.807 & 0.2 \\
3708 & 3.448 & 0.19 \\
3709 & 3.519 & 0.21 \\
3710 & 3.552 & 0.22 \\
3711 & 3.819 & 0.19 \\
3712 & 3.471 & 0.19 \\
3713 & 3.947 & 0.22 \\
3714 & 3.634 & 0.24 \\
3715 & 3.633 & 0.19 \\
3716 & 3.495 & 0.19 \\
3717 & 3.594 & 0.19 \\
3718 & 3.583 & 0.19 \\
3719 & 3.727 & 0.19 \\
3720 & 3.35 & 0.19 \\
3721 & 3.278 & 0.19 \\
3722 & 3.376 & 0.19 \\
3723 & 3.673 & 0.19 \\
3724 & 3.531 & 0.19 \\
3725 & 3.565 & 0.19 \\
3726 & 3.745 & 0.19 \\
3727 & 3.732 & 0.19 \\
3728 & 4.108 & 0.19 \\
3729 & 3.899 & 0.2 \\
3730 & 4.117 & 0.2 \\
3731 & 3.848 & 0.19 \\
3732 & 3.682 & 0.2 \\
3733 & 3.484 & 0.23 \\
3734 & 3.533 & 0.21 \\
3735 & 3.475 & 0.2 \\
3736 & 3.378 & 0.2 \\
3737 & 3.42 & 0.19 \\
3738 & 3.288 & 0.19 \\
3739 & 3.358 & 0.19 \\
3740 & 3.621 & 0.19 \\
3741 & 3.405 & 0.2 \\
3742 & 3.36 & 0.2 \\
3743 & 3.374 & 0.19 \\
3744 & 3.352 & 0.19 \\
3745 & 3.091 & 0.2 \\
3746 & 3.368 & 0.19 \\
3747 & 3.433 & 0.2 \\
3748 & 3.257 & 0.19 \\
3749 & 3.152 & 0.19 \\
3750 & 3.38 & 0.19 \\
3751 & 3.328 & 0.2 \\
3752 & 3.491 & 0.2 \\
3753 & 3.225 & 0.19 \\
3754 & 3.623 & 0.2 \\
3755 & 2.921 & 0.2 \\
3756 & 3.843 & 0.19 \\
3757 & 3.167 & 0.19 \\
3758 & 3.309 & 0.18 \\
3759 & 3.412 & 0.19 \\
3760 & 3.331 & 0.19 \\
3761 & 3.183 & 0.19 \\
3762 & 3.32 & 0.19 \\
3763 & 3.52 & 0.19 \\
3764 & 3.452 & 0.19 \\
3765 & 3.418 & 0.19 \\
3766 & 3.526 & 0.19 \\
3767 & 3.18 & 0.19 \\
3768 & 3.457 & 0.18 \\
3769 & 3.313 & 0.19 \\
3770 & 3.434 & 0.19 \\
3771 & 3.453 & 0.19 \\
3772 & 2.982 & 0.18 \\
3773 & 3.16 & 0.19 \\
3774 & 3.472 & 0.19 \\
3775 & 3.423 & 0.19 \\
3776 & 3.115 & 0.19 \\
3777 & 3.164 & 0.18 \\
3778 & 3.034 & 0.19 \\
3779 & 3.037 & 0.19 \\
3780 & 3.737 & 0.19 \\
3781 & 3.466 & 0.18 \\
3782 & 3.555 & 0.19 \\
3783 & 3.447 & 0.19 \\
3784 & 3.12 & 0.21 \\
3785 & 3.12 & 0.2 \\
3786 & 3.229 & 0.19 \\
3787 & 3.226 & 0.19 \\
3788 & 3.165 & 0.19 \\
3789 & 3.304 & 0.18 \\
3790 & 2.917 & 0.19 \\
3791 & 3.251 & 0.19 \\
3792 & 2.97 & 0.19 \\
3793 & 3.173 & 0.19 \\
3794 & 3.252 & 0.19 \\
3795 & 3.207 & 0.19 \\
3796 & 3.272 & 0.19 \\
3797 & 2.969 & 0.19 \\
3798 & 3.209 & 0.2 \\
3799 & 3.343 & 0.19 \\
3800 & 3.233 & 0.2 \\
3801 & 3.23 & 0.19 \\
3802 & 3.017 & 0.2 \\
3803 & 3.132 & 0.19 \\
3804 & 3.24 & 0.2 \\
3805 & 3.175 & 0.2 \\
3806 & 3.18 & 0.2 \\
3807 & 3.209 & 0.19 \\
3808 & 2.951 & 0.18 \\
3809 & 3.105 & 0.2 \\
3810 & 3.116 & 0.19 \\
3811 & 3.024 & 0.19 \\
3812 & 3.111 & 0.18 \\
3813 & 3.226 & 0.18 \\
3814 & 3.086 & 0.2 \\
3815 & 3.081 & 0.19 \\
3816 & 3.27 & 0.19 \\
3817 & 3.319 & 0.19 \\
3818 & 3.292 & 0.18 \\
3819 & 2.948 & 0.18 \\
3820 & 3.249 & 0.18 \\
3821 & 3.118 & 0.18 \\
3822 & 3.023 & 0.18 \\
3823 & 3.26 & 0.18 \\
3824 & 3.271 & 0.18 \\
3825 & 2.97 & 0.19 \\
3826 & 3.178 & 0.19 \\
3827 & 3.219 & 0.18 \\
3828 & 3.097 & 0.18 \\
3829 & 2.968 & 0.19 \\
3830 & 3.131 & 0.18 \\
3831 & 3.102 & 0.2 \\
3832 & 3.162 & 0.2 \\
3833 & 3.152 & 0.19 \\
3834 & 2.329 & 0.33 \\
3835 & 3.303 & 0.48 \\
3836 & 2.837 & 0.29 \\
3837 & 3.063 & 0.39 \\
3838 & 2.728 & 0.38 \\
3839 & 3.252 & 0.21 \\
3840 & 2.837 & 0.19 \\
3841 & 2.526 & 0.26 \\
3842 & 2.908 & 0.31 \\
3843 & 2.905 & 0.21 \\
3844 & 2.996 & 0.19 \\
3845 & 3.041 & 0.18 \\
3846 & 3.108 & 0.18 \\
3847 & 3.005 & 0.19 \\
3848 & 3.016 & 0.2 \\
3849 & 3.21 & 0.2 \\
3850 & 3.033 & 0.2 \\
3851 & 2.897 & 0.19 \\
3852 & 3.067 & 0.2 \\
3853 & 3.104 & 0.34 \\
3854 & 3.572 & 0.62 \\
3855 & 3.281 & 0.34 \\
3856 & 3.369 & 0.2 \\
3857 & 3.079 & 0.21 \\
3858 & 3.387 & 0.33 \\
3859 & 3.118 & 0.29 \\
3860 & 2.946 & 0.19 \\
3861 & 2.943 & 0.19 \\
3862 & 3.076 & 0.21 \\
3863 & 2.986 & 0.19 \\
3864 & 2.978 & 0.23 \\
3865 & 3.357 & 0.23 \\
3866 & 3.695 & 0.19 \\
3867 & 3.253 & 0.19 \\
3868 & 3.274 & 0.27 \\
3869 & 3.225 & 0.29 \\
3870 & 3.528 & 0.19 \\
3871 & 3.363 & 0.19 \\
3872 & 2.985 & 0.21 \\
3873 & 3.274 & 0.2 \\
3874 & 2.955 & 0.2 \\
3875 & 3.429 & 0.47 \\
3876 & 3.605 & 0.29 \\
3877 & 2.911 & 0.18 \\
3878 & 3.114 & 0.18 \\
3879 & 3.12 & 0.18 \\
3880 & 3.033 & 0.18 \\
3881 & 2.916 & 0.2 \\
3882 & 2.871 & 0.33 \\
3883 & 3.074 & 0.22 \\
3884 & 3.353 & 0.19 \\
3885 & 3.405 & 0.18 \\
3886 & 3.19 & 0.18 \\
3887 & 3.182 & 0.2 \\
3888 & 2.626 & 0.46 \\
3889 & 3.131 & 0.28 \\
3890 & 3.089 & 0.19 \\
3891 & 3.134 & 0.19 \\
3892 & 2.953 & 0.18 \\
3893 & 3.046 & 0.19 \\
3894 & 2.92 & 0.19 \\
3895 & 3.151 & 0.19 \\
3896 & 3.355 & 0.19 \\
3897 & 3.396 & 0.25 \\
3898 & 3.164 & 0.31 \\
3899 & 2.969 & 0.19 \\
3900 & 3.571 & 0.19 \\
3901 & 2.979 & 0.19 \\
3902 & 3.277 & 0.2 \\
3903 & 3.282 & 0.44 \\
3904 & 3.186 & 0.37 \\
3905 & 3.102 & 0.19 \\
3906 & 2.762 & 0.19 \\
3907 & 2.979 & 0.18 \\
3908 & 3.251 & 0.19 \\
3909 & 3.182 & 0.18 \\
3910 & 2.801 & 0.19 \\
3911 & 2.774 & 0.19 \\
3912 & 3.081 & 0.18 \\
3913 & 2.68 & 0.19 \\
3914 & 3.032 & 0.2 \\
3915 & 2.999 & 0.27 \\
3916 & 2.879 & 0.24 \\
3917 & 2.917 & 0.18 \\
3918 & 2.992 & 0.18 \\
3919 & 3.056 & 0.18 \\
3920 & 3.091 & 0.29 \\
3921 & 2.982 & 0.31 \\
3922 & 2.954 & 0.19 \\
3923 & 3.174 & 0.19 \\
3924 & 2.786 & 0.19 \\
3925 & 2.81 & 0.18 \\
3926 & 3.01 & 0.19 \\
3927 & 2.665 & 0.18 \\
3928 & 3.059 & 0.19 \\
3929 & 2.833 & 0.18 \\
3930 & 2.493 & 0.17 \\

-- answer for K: 3.4 angstrom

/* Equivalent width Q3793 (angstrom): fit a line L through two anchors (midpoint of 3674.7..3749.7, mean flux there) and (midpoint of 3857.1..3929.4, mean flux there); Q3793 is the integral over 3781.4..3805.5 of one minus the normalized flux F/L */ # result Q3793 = 1.2 angstrom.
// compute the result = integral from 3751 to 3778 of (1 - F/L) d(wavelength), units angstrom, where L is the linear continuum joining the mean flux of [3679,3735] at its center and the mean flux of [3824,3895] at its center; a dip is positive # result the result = 0.8 angstrom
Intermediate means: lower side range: 3.65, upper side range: 3.1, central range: 3.34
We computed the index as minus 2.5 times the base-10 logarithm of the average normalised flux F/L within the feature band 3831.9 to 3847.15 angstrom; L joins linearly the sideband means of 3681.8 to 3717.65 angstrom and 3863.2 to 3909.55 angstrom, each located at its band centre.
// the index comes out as 0.12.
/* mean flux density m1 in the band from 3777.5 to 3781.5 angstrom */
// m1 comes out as 3.32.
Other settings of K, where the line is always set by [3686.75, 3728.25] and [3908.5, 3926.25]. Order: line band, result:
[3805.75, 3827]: 0.8 angstrom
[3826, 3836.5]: 0.6 angstrom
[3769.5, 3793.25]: 0.9 angstrom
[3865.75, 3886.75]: -0.9 angstrom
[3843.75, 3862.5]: 0.2 angstrom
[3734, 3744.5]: 0.3 angstrom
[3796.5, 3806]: 0.4 angstrom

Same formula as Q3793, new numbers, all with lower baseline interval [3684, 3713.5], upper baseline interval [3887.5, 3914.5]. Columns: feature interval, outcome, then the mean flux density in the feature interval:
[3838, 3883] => 0.8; 3.12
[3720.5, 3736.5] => -0.5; 3.65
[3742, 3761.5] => 0.8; 3.33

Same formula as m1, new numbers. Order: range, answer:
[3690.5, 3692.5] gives 3.71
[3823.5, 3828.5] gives 3.15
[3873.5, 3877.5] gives 3.23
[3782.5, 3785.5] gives 3.23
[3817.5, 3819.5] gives 3.12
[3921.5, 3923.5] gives 3.06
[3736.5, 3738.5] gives 3.35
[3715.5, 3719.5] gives 3.6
